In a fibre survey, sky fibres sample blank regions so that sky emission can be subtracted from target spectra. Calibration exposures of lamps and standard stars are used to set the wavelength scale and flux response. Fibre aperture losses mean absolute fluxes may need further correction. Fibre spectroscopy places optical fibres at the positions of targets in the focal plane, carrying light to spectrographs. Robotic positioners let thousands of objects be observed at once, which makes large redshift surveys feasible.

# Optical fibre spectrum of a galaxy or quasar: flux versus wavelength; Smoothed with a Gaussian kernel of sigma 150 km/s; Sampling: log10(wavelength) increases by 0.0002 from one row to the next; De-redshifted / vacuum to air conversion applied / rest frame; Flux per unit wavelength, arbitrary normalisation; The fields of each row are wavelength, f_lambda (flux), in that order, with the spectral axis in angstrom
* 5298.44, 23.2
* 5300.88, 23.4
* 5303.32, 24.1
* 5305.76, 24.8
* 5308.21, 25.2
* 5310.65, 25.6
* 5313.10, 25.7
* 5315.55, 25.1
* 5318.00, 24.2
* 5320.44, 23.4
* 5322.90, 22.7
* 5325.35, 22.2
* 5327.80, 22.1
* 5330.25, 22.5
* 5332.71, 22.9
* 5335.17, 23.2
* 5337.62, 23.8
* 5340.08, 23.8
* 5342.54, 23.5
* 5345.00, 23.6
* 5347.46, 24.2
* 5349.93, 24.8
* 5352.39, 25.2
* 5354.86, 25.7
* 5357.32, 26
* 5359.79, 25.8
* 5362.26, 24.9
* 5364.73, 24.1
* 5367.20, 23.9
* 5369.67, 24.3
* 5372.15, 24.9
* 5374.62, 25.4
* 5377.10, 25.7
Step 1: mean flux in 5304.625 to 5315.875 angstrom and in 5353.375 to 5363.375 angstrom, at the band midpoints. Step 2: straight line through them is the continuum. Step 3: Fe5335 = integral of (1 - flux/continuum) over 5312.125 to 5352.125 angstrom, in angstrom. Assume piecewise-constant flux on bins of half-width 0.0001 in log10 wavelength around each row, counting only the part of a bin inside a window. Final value 2.8 angstrom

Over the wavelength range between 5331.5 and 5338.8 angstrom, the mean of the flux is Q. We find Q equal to 23.3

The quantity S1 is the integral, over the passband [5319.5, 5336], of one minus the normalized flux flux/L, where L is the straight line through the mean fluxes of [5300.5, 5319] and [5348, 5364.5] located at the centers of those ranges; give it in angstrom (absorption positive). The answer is 1.5 angstrom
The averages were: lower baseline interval 24.8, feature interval 22.7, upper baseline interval 25.3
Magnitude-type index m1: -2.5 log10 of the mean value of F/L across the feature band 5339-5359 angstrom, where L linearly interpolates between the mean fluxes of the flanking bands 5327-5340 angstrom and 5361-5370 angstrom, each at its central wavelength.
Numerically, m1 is -0.04 mag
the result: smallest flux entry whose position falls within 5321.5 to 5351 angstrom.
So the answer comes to 22.1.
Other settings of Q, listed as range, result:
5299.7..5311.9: 24.6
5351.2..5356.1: 25.5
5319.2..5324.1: 23.1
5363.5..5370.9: 24.1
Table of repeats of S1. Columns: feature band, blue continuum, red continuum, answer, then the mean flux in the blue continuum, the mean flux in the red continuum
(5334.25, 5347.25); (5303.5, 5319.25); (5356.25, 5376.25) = 0.69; 25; 24.9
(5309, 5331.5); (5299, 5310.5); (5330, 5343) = 0.14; 24.4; 23.3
